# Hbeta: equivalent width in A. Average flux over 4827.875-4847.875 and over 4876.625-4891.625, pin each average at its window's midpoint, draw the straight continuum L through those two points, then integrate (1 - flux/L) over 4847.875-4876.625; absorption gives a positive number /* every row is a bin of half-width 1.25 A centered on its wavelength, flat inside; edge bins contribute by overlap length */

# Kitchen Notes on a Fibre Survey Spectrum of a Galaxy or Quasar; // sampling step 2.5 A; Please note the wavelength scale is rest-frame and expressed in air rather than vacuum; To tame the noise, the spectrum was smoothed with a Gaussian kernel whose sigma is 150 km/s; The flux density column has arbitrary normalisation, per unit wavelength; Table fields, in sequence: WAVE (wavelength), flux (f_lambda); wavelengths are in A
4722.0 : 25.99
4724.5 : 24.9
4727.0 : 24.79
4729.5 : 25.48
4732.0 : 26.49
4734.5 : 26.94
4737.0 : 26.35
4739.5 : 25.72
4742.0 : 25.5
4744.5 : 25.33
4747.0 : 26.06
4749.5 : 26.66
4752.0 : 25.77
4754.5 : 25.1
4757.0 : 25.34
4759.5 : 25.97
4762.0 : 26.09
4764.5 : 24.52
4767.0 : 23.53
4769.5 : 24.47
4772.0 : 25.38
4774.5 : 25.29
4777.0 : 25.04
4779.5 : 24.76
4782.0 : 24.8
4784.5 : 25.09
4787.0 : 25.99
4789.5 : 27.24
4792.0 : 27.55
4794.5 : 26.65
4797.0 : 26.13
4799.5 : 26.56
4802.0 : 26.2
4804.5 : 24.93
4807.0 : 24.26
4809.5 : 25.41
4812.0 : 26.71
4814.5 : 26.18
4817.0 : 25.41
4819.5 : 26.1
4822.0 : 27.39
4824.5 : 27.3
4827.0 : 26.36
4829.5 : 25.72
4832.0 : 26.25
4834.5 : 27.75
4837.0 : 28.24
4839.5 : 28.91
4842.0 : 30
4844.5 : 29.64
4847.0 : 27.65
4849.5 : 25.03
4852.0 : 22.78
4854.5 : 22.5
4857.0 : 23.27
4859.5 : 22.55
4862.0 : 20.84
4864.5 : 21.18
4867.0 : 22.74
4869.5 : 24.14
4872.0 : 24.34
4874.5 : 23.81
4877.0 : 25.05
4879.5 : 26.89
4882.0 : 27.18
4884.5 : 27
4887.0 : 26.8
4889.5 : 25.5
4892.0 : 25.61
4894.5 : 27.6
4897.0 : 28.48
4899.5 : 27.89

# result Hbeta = 4.3 A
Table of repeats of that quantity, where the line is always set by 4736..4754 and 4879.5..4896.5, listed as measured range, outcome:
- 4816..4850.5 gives -1.2 A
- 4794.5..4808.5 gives 0.3 A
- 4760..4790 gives 1.0 A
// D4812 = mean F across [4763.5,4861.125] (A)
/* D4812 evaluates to 25.9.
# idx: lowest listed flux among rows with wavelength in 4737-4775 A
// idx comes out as 23.53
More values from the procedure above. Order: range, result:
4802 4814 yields 24.26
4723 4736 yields 24.79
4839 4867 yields 20.84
